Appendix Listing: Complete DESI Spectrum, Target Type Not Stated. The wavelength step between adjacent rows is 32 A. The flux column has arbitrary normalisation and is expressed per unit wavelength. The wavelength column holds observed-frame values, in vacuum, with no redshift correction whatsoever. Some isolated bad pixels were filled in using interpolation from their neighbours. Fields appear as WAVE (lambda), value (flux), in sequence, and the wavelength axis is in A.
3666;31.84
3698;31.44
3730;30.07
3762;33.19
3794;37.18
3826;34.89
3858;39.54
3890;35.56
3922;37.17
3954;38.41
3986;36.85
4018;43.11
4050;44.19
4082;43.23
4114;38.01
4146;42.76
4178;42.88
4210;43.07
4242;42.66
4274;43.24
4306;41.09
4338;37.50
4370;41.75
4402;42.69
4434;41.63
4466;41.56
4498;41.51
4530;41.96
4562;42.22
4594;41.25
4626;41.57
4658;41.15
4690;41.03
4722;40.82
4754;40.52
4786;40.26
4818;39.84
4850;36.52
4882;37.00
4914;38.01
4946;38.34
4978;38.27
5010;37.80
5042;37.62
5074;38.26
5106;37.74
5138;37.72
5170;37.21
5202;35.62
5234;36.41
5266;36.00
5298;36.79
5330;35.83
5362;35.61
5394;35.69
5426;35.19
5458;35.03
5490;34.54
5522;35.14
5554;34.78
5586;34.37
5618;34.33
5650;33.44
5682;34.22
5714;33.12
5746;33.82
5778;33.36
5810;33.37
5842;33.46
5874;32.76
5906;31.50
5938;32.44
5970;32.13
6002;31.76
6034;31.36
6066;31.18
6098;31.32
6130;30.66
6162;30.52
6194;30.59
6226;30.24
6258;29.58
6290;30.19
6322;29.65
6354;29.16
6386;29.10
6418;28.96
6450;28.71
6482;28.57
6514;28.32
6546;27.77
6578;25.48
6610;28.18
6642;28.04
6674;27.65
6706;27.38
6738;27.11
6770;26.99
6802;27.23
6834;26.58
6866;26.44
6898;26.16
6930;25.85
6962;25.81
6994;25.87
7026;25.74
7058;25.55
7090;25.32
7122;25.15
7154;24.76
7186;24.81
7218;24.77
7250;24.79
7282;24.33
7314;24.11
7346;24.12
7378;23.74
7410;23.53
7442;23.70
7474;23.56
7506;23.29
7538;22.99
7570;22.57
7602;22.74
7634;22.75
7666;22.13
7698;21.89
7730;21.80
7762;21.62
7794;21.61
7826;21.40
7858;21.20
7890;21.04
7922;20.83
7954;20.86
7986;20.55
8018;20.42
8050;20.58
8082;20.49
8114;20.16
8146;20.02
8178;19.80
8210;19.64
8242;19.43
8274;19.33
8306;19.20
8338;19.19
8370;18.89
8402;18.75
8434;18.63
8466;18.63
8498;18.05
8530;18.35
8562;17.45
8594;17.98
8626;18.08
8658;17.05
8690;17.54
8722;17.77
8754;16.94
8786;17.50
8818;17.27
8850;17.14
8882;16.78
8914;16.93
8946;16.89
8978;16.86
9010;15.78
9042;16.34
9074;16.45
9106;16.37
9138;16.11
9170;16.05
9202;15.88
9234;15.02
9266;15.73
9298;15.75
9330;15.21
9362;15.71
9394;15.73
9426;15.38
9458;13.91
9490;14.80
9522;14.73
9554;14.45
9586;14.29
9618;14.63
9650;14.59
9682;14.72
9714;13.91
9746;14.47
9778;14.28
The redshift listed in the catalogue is 0.000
